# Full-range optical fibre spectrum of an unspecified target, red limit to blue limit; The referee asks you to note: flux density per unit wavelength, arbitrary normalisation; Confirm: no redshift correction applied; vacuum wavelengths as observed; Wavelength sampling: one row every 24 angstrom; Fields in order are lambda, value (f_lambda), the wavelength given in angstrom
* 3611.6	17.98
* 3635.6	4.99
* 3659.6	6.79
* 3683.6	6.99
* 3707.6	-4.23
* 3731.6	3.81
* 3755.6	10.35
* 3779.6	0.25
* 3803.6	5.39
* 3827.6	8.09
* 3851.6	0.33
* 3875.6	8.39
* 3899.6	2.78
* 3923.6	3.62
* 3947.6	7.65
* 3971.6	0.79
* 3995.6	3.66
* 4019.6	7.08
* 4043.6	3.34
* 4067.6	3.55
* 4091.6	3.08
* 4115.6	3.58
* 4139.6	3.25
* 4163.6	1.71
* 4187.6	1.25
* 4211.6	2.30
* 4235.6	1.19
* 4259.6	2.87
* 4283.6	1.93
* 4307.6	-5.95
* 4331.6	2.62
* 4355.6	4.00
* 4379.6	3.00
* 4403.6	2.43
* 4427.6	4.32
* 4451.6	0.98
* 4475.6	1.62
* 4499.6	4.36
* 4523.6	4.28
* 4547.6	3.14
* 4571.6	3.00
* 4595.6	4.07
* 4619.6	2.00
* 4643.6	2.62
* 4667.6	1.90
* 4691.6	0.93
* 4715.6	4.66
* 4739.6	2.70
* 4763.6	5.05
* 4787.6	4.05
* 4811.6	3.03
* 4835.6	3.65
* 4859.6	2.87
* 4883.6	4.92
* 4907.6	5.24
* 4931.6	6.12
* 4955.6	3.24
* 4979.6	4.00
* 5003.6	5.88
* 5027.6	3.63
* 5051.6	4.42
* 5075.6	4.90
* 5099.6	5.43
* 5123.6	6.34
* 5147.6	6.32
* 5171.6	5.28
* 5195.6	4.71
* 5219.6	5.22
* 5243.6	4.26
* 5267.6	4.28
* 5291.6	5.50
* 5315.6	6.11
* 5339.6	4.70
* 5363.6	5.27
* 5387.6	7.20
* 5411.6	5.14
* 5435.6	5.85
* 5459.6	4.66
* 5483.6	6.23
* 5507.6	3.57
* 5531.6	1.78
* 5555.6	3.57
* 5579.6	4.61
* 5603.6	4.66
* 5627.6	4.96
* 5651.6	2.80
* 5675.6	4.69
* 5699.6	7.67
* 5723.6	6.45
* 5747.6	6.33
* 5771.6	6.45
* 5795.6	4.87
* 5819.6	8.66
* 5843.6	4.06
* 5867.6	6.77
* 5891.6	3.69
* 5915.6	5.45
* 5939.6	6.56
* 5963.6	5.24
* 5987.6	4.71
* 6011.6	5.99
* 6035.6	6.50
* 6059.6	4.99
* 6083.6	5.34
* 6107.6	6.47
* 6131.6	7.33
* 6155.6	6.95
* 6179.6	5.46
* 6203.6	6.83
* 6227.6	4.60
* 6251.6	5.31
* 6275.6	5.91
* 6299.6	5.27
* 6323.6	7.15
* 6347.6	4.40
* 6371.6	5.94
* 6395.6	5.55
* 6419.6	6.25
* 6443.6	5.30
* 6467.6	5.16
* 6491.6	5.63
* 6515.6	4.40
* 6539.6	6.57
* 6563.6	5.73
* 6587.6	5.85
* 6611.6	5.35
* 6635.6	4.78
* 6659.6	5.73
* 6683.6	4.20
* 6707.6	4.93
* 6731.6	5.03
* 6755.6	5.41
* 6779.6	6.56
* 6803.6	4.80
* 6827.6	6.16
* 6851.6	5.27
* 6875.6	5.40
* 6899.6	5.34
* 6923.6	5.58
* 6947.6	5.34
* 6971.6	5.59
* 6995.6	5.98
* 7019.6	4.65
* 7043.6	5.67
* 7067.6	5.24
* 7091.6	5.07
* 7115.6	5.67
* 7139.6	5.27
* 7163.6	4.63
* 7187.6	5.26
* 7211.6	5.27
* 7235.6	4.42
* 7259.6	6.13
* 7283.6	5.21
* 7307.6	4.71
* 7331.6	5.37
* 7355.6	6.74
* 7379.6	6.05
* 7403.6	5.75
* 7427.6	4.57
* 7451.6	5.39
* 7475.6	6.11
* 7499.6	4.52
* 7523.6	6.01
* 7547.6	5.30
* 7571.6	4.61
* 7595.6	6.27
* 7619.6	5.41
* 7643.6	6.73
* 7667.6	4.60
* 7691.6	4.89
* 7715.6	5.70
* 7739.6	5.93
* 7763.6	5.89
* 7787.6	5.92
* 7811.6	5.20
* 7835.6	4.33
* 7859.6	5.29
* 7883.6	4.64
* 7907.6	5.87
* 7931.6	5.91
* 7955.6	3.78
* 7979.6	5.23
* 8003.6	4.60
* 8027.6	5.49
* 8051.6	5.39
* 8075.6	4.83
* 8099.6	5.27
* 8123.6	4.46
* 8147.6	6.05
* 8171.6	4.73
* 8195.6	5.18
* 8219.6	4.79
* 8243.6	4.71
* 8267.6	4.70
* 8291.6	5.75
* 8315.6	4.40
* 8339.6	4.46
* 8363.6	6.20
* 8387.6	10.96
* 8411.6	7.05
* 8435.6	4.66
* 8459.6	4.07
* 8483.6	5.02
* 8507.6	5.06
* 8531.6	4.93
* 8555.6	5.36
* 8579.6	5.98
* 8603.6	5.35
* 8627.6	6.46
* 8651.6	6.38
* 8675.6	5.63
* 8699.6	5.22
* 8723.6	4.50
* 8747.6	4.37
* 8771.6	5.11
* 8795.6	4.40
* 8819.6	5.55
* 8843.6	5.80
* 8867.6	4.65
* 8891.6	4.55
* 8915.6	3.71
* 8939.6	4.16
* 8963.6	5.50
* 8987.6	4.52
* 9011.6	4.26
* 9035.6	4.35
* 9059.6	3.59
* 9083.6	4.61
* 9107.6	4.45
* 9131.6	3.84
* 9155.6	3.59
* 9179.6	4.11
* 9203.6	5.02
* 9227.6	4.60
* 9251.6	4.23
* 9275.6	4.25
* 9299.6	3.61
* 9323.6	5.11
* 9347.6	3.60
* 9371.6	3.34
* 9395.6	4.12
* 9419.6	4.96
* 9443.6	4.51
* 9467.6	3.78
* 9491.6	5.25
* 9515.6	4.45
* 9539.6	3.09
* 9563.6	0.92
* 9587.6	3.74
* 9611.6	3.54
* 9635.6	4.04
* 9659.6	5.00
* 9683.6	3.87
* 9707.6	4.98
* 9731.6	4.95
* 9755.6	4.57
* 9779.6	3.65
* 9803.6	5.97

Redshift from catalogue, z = 0.277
